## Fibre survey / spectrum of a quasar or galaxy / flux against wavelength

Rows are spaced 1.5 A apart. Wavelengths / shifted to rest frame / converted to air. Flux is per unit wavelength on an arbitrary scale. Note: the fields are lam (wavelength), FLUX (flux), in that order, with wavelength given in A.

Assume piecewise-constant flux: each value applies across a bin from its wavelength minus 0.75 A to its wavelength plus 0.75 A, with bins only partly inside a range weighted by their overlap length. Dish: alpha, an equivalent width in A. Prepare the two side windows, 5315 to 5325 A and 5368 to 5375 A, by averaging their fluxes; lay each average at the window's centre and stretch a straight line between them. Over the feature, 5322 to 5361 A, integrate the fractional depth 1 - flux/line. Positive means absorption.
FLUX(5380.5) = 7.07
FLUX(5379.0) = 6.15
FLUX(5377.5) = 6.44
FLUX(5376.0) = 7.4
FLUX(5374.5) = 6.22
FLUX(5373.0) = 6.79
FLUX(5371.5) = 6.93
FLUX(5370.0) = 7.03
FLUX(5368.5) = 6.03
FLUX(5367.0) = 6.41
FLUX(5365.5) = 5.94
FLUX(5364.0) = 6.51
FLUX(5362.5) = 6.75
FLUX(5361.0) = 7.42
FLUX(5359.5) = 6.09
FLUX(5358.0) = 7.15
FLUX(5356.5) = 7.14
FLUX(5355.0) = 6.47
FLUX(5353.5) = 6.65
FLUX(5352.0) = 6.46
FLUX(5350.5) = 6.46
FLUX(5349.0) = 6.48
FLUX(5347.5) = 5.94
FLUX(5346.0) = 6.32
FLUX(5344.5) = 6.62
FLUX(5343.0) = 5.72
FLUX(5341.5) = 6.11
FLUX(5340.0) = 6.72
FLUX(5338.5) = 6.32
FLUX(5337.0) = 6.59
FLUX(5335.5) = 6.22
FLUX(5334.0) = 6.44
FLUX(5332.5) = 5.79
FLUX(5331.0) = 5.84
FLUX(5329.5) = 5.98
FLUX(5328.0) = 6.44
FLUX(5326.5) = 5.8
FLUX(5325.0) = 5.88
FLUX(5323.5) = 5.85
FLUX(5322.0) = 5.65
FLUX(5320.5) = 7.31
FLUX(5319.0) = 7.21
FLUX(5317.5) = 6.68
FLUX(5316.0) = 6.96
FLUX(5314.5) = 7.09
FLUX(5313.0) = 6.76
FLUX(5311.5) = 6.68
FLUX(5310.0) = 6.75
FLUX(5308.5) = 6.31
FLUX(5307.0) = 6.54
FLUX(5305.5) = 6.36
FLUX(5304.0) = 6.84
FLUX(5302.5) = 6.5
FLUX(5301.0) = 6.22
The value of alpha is 1.7 A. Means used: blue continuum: 6.57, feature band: 6.31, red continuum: 6.63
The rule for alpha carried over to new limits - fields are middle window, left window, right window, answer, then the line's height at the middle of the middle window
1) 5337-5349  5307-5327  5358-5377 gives 0.56 A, 6.6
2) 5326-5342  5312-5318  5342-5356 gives 0.90 A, 6.58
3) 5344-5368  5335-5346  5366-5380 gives -0.32 A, 6.46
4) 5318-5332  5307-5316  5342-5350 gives 0.67 A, 6.53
